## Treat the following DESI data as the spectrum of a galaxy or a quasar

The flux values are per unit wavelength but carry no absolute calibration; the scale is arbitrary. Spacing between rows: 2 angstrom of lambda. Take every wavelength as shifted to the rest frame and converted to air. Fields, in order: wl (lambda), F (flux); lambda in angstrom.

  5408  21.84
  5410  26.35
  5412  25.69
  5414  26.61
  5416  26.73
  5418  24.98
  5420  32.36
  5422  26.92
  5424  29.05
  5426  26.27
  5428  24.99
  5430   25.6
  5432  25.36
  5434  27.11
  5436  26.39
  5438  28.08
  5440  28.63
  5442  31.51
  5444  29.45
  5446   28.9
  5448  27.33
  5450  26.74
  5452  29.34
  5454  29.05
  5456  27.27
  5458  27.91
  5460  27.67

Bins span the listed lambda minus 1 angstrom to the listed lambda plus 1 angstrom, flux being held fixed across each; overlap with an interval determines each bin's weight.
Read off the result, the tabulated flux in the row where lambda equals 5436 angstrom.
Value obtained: 26.39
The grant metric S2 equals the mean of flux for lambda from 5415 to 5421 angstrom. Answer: 28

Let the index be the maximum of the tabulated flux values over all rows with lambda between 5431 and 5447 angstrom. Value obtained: 31.51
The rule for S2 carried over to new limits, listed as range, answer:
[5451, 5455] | 29.2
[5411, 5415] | 26.1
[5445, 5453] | 28.1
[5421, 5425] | 28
